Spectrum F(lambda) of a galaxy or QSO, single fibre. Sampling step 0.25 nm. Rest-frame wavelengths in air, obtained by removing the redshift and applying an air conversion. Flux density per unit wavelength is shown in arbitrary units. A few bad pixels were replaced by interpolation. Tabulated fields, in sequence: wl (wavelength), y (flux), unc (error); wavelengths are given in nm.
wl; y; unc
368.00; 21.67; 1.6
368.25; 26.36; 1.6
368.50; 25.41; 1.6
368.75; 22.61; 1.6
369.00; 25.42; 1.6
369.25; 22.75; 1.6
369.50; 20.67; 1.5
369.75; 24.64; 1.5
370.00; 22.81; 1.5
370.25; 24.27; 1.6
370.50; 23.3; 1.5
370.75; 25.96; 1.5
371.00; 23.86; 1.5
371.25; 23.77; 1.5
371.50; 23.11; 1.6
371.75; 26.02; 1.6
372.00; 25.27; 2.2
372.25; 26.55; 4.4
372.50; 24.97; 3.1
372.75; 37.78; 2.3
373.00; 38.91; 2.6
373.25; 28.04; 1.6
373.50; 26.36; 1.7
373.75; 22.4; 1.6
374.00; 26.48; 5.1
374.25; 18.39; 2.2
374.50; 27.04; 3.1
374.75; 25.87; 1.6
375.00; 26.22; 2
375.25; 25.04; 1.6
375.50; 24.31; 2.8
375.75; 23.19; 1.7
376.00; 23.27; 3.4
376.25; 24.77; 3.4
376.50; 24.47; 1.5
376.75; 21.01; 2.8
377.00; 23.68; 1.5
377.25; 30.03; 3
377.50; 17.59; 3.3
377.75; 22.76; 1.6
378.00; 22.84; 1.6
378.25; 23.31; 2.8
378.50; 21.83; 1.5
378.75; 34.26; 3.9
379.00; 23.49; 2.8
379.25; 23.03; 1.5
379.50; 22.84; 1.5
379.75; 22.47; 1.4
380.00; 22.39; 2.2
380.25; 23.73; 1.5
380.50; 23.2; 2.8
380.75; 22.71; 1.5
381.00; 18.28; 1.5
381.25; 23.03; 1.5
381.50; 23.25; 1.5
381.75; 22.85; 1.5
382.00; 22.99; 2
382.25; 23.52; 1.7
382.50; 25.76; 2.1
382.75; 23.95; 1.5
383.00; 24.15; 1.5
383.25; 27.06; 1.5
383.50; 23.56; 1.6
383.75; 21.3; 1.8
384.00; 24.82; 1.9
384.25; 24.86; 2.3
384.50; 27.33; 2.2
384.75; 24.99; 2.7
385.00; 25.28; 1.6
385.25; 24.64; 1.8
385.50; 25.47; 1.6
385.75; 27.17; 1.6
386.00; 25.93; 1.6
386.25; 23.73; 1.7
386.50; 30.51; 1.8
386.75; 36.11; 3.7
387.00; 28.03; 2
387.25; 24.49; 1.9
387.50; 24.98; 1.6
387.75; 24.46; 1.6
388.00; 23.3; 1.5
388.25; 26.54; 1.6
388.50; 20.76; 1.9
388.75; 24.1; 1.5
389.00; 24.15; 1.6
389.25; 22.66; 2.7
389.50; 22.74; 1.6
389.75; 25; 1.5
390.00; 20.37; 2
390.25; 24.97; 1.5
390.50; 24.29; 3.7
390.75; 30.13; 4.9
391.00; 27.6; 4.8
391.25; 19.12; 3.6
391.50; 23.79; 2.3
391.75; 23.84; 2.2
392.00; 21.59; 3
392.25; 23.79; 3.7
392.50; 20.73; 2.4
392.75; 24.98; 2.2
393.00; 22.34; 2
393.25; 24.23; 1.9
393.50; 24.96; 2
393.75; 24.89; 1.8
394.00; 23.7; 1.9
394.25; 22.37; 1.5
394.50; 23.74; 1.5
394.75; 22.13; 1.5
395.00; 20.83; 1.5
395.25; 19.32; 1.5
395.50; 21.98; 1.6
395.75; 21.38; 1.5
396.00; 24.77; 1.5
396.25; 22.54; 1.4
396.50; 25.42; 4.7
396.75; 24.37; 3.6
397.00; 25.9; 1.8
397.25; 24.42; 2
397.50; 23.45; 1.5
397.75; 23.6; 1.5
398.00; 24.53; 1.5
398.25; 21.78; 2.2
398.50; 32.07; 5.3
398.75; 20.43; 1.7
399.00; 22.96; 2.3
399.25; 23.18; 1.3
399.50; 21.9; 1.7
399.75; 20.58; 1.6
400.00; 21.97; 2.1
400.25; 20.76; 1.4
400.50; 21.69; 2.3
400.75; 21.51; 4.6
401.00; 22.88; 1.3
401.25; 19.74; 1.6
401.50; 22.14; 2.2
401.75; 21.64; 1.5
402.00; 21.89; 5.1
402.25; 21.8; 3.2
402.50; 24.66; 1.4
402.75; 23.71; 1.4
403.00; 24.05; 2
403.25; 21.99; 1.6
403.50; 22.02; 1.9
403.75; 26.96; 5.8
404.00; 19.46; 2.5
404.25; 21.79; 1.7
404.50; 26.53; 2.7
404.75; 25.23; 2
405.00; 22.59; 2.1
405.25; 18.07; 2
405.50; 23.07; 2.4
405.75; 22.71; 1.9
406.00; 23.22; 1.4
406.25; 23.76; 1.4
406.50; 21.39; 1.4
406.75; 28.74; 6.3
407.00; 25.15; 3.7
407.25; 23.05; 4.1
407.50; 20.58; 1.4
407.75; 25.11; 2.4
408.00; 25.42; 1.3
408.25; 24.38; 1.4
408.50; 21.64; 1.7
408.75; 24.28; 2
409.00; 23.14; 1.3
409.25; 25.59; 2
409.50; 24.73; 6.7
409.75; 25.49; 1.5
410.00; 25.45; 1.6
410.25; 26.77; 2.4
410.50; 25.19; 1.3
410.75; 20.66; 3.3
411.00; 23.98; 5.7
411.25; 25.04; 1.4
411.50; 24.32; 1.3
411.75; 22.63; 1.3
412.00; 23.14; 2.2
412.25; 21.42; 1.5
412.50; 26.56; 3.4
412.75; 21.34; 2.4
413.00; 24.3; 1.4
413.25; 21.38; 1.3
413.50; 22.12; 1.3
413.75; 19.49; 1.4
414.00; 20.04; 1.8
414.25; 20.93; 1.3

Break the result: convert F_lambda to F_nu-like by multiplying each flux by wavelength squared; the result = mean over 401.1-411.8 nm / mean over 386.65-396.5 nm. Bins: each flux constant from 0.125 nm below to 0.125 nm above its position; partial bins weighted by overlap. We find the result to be 1.06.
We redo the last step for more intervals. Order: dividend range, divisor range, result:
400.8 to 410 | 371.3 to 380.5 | 1.08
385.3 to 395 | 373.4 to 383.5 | 1.09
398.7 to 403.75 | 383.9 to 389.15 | 0.93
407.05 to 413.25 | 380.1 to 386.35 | 1.13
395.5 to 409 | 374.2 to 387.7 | 1.05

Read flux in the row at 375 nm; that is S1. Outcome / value 26.22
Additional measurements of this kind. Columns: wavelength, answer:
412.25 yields 21.42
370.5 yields 23.3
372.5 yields 24.97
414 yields 20.04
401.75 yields 21.64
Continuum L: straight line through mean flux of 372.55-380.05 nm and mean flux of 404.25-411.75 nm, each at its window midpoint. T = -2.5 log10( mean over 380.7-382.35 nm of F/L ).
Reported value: 0.12 mag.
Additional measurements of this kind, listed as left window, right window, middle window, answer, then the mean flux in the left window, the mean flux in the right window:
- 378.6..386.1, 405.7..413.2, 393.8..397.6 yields 0.05 mag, 24.3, 24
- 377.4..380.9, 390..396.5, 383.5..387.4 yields -0.13 mag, 23.3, 23.3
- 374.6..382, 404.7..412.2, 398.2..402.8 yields 0.06 mag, 23.6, 23.8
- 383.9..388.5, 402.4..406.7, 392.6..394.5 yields 0.05 mag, 26.1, 23.1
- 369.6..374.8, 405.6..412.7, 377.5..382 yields 0.11 mag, 26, 24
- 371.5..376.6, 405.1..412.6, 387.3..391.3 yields 0.04 mag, 26.2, 23.8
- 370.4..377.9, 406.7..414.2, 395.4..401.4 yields 0.05 mag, 25.3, 23.6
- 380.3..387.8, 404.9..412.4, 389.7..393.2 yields 0.04 mag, 24.9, 23.7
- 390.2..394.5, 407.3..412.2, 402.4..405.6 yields 0.04 mag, 23.9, 24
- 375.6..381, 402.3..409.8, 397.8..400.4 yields 0.03 mag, 23.5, 23.6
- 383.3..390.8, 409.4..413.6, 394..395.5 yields 0.13 mag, 25.2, 23.8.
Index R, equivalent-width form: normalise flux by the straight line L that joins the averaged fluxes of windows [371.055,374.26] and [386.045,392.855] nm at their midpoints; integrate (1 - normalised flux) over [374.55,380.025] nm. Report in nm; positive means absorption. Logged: 0.47 nm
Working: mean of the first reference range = 27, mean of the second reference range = 24.7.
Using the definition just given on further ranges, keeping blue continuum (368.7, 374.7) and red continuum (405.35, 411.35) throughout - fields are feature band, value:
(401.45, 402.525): 0.092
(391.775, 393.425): 0.109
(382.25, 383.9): 0.054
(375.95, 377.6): 0.109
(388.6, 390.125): 0.104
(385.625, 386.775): -0.143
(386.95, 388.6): 0.022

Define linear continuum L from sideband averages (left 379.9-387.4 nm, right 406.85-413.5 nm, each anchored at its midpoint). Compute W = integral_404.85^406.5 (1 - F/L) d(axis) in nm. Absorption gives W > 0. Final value 0.12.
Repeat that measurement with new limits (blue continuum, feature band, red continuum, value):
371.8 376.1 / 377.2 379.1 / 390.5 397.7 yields 0.11 nm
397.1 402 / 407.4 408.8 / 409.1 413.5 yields 0.00 nm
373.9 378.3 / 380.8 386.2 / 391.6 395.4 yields -0.18 nm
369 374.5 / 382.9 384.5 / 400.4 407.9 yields 0.00 nm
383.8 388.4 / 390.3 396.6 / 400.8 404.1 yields 0.29 nm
